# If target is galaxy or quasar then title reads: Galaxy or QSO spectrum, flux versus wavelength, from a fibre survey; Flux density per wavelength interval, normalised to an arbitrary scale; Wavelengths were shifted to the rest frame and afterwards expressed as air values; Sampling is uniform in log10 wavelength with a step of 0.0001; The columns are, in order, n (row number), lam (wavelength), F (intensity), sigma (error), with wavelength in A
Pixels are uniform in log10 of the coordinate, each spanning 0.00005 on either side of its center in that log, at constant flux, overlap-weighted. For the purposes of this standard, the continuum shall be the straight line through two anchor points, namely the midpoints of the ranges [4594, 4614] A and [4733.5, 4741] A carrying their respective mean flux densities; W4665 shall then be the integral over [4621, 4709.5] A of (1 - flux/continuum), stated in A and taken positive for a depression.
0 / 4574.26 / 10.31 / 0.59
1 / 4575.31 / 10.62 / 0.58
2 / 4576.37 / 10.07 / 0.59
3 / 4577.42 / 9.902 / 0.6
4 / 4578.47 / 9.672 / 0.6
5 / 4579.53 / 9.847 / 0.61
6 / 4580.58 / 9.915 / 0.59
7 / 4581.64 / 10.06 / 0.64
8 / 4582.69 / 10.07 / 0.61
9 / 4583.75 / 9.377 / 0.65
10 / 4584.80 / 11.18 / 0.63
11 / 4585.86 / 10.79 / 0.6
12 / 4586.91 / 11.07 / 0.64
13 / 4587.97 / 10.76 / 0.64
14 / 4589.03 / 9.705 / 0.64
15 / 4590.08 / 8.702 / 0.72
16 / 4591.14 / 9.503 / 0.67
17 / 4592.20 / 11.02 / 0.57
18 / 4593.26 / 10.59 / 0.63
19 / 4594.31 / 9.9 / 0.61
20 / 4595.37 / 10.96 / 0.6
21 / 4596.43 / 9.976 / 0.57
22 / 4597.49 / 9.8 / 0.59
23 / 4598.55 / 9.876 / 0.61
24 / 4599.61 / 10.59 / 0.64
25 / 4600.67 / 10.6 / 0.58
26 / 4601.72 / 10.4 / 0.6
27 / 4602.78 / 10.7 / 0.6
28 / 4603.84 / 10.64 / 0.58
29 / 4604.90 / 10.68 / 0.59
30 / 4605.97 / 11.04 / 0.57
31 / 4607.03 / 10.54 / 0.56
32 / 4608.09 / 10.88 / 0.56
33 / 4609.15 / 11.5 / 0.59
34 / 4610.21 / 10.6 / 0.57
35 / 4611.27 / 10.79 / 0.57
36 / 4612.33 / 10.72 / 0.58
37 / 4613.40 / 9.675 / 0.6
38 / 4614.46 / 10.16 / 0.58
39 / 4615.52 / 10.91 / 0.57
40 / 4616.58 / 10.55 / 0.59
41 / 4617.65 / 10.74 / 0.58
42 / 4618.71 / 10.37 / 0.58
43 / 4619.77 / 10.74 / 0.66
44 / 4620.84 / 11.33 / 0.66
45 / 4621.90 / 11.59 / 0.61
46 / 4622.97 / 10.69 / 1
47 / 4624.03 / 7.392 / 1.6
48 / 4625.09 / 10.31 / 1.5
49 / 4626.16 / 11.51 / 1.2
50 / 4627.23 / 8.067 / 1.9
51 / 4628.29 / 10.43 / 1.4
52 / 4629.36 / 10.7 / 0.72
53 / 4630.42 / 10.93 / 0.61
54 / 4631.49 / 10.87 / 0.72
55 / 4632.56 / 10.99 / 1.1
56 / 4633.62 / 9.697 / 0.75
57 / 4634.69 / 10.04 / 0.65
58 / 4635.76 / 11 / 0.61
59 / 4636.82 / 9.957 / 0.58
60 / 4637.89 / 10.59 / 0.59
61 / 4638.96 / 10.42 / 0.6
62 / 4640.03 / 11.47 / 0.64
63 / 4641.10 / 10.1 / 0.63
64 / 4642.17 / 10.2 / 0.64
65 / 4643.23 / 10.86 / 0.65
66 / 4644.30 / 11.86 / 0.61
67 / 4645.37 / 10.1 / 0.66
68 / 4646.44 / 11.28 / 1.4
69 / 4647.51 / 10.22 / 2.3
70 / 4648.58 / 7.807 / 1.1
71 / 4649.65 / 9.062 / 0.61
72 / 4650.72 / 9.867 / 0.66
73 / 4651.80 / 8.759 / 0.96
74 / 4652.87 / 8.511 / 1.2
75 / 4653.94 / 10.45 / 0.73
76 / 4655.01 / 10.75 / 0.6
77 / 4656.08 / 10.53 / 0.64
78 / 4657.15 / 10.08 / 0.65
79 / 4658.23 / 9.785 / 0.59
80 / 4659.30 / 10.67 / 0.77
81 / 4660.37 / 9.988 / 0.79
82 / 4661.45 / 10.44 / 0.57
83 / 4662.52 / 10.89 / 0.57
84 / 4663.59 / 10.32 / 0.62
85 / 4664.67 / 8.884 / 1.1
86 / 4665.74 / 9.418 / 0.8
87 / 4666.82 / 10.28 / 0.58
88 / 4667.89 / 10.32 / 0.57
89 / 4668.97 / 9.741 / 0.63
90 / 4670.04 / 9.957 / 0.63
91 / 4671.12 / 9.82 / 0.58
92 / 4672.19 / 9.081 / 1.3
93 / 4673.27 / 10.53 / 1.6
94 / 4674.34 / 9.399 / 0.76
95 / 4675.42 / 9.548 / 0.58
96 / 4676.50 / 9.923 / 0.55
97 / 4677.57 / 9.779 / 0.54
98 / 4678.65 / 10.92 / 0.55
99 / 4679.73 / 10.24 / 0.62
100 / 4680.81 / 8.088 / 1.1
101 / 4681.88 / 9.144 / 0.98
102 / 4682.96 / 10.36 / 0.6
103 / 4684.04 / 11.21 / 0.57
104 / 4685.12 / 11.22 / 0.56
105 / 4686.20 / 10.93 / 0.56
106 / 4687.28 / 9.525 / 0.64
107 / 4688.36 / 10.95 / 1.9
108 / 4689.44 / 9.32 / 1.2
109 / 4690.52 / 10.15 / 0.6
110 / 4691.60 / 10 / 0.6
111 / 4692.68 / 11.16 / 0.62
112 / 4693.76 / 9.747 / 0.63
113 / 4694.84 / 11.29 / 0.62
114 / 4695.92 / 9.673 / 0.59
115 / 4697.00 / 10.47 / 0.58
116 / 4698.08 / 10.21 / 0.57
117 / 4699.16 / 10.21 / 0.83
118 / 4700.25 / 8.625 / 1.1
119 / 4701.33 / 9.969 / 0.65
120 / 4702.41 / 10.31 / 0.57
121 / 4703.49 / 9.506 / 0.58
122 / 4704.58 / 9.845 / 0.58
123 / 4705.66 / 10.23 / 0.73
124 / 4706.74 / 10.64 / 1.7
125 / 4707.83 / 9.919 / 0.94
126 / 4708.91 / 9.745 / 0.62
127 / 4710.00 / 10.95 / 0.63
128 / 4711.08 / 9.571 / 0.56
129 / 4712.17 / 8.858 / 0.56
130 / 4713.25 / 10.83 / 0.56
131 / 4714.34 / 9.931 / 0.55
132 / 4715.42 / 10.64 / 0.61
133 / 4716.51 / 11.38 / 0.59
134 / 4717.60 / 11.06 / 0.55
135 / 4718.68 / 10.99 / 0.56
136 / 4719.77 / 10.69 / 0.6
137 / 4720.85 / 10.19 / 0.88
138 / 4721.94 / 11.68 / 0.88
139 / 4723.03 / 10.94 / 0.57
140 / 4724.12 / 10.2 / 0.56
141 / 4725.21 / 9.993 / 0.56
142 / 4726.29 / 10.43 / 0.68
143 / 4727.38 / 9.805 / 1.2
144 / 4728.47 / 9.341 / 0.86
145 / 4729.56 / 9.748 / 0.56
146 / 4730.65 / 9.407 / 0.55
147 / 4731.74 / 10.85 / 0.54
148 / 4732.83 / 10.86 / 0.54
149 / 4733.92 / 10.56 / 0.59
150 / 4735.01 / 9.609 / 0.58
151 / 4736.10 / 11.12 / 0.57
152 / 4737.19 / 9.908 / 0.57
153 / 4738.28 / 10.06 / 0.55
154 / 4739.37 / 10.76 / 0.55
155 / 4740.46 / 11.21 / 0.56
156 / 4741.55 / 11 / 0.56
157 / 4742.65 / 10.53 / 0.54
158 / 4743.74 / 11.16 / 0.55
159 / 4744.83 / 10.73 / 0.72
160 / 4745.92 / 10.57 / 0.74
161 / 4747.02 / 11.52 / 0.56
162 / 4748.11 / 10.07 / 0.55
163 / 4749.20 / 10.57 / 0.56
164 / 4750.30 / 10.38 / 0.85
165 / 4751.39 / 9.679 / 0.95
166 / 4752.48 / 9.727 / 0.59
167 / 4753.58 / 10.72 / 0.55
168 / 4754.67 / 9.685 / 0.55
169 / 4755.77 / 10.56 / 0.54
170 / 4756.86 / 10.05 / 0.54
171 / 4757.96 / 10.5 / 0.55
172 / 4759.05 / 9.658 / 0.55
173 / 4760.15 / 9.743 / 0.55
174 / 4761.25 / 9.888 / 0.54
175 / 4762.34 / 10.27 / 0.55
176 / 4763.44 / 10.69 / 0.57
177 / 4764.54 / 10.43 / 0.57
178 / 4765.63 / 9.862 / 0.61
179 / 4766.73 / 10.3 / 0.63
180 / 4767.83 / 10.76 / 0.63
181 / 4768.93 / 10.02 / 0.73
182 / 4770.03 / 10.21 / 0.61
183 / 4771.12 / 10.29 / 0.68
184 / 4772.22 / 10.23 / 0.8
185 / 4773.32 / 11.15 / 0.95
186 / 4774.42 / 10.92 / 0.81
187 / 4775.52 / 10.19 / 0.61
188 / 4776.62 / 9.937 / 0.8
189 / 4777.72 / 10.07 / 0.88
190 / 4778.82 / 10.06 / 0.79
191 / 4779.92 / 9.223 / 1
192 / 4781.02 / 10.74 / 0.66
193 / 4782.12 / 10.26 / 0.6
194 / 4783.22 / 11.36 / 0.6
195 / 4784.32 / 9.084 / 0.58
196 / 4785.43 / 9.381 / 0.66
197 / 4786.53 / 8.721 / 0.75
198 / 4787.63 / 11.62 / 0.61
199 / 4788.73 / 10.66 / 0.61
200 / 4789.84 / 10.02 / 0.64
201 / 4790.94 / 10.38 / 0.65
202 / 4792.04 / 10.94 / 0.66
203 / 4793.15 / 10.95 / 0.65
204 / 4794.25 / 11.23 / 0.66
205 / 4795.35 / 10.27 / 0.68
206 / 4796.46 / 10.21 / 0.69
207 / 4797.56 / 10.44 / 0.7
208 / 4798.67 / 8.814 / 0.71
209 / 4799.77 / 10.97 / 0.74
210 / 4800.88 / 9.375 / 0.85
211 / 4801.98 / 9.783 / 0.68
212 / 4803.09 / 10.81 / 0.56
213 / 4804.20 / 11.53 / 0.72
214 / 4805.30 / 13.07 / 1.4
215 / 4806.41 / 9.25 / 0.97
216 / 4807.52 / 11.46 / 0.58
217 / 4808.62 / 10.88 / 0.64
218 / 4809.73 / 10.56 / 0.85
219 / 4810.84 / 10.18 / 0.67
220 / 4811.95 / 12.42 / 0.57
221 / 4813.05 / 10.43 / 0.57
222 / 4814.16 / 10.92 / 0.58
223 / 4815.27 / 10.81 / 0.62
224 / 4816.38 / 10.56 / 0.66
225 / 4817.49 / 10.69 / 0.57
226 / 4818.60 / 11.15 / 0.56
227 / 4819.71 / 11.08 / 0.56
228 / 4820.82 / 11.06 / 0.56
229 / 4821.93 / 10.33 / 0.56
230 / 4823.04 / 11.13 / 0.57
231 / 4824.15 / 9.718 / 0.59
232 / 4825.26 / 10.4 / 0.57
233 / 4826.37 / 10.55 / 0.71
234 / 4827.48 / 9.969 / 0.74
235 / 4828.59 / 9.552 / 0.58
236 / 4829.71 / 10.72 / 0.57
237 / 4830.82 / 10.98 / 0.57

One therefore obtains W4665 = 3.2 A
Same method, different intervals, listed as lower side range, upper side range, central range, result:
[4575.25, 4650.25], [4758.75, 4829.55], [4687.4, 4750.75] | 0.4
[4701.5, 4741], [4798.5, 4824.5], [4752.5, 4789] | 1.2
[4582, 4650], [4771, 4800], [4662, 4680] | 0.7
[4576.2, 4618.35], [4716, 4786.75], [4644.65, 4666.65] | 0.9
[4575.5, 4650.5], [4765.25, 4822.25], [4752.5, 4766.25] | 0.4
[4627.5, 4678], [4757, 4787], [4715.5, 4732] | -0.5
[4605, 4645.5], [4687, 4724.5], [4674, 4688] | 0.4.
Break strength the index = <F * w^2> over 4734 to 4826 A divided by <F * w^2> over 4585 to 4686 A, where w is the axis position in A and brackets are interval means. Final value 1.08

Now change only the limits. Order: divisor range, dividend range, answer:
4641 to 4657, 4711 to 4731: 1.06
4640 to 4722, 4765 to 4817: 1.08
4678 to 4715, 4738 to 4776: 1.06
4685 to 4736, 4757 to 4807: 1.04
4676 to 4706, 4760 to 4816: 1.08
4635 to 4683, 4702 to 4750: 1.07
